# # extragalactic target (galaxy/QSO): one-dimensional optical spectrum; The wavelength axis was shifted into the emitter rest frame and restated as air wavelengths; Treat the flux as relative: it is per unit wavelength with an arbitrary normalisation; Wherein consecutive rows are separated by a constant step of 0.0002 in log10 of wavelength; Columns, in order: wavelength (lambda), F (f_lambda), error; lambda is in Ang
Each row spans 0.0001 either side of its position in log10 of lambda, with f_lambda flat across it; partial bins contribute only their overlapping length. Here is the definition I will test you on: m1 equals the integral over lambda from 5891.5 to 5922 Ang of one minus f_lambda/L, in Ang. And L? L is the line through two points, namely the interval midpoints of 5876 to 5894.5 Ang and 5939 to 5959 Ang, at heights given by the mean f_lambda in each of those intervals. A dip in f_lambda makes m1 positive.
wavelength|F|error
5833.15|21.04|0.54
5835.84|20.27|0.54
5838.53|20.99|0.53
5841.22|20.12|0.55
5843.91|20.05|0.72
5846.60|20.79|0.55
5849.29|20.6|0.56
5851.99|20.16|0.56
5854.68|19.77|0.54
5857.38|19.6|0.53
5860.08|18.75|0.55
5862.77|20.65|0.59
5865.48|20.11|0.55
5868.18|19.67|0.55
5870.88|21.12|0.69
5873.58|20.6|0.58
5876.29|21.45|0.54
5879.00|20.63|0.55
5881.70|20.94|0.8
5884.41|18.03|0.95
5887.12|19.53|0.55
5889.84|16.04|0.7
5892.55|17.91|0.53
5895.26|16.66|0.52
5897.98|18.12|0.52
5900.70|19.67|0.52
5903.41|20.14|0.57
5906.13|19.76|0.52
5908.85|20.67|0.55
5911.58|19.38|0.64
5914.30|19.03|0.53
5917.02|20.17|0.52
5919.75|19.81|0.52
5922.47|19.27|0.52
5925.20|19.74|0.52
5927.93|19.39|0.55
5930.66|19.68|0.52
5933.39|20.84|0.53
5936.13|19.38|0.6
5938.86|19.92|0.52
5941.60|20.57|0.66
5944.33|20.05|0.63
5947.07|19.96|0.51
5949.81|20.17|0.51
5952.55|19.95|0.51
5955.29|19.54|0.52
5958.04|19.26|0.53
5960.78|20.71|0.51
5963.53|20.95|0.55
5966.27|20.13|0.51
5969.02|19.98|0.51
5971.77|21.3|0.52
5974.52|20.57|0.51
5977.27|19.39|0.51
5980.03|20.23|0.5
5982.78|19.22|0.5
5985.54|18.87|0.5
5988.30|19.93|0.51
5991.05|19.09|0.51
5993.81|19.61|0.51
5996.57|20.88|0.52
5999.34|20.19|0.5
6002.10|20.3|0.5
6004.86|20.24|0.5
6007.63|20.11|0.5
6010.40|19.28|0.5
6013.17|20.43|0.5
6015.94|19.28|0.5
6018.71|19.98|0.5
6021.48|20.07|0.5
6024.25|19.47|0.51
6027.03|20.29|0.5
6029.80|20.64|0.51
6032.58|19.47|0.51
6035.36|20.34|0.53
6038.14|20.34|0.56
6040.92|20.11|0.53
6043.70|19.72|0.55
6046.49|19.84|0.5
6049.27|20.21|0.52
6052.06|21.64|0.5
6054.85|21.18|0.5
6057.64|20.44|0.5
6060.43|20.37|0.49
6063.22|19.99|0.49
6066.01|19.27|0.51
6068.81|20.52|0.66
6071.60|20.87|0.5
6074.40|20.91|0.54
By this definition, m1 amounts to 0.2 Ang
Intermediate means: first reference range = 19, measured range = 19.2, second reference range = 19.9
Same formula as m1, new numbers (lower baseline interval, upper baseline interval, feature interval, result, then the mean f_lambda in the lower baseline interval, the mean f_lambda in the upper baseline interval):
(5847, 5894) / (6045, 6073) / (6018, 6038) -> 0.3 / 19.8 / 20.4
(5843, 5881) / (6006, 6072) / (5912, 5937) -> 0.7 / 20.3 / 20.1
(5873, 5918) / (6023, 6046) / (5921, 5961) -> -0.7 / 19.3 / 20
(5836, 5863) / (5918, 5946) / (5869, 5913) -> 1.3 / 20.1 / 19.9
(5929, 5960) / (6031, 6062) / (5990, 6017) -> 0.3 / 19.9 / 20.3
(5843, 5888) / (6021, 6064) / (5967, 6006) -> 0.5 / 20.2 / 20.3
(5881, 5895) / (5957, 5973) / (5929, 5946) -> -0.4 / 18.2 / 20.4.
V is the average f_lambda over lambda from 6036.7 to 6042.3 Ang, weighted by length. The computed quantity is 20.2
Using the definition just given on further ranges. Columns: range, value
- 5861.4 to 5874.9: 20.4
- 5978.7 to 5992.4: 19.5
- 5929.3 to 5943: 20.1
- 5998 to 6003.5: 20.3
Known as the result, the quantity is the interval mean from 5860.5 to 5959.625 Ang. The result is 19.7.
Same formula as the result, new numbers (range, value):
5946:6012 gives 20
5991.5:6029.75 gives 20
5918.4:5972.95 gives 20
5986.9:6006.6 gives 20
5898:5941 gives 19.8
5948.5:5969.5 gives 20.1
